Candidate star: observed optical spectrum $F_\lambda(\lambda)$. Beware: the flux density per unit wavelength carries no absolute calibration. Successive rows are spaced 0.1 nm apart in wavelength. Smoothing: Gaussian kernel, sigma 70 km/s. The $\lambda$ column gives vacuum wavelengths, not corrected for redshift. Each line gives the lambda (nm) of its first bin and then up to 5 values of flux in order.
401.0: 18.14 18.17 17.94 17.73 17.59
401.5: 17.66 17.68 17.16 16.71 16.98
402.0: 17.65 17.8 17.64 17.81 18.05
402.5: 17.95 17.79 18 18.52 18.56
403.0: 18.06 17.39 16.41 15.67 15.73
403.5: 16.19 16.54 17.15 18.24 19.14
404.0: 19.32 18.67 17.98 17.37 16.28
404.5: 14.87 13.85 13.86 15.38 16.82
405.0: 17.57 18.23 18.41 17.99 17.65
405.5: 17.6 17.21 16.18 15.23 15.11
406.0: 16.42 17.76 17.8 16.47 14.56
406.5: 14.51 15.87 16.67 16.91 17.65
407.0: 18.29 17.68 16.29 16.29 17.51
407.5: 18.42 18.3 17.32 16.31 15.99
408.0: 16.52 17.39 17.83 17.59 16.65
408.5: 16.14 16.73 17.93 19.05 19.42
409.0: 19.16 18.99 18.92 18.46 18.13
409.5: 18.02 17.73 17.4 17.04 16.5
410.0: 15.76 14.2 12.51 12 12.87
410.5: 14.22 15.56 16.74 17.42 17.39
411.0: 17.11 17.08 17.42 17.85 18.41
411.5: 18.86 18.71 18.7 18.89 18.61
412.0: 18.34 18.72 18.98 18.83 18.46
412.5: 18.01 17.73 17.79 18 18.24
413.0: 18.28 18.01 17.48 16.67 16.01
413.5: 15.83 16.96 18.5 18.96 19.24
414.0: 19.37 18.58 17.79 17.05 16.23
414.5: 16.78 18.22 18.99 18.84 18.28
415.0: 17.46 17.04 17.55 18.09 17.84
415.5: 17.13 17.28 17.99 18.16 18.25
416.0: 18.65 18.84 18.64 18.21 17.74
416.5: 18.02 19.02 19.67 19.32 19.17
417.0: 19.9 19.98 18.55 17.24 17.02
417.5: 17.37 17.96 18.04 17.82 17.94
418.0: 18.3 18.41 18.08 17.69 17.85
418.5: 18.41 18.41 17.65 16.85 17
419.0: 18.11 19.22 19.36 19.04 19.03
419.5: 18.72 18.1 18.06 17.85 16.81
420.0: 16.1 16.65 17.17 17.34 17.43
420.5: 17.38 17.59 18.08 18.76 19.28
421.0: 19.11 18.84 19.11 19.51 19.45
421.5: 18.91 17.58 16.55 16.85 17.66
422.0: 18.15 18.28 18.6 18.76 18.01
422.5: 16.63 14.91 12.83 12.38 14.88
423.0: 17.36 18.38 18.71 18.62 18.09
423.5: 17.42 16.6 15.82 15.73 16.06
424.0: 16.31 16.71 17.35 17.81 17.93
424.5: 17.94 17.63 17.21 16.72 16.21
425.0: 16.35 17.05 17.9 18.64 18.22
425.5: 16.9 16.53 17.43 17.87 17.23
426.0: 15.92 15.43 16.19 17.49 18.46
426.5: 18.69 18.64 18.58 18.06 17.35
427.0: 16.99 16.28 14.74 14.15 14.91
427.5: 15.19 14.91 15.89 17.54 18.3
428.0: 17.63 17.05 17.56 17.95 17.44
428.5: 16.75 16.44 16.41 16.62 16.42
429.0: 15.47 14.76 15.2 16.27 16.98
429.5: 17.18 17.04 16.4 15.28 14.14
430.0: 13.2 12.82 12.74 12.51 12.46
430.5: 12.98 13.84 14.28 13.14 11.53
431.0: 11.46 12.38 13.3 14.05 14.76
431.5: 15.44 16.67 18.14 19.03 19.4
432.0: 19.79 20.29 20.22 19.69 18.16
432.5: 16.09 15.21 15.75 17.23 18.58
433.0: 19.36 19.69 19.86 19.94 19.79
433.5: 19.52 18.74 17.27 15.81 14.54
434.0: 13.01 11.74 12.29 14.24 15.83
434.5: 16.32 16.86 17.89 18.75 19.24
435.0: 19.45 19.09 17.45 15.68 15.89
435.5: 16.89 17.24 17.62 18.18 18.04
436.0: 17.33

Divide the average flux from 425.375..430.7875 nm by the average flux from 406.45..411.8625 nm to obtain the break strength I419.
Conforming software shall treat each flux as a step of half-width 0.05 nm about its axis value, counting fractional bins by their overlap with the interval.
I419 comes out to 0.9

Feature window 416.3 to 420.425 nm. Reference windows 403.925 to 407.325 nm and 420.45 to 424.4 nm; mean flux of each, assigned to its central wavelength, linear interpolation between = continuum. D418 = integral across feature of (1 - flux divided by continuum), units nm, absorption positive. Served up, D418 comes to -0.20 nm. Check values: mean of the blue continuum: 16.7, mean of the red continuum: 17.4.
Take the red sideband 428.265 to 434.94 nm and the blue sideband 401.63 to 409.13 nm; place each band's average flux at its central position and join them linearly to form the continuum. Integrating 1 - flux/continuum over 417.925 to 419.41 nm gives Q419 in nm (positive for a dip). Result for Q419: -0.139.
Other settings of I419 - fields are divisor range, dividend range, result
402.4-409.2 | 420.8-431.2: 0.96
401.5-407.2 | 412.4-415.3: 1.04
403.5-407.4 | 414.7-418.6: 1.08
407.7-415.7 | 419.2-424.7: 1.00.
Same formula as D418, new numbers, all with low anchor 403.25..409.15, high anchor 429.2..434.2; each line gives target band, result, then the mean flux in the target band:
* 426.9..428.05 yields 0.01 nm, 16.1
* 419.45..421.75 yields -0.22 nm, 18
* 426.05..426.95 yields -0.08 nm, 17.7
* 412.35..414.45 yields -0.13 nm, 17.8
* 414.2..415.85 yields -0.10 nm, 17.7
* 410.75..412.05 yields -0.10 nm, 18.1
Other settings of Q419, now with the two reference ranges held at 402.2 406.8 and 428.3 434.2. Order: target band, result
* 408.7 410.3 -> -0.04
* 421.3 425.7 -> -0.22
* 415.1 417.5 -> -0.25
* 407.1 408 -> -0.01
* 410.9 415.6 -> -0.36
